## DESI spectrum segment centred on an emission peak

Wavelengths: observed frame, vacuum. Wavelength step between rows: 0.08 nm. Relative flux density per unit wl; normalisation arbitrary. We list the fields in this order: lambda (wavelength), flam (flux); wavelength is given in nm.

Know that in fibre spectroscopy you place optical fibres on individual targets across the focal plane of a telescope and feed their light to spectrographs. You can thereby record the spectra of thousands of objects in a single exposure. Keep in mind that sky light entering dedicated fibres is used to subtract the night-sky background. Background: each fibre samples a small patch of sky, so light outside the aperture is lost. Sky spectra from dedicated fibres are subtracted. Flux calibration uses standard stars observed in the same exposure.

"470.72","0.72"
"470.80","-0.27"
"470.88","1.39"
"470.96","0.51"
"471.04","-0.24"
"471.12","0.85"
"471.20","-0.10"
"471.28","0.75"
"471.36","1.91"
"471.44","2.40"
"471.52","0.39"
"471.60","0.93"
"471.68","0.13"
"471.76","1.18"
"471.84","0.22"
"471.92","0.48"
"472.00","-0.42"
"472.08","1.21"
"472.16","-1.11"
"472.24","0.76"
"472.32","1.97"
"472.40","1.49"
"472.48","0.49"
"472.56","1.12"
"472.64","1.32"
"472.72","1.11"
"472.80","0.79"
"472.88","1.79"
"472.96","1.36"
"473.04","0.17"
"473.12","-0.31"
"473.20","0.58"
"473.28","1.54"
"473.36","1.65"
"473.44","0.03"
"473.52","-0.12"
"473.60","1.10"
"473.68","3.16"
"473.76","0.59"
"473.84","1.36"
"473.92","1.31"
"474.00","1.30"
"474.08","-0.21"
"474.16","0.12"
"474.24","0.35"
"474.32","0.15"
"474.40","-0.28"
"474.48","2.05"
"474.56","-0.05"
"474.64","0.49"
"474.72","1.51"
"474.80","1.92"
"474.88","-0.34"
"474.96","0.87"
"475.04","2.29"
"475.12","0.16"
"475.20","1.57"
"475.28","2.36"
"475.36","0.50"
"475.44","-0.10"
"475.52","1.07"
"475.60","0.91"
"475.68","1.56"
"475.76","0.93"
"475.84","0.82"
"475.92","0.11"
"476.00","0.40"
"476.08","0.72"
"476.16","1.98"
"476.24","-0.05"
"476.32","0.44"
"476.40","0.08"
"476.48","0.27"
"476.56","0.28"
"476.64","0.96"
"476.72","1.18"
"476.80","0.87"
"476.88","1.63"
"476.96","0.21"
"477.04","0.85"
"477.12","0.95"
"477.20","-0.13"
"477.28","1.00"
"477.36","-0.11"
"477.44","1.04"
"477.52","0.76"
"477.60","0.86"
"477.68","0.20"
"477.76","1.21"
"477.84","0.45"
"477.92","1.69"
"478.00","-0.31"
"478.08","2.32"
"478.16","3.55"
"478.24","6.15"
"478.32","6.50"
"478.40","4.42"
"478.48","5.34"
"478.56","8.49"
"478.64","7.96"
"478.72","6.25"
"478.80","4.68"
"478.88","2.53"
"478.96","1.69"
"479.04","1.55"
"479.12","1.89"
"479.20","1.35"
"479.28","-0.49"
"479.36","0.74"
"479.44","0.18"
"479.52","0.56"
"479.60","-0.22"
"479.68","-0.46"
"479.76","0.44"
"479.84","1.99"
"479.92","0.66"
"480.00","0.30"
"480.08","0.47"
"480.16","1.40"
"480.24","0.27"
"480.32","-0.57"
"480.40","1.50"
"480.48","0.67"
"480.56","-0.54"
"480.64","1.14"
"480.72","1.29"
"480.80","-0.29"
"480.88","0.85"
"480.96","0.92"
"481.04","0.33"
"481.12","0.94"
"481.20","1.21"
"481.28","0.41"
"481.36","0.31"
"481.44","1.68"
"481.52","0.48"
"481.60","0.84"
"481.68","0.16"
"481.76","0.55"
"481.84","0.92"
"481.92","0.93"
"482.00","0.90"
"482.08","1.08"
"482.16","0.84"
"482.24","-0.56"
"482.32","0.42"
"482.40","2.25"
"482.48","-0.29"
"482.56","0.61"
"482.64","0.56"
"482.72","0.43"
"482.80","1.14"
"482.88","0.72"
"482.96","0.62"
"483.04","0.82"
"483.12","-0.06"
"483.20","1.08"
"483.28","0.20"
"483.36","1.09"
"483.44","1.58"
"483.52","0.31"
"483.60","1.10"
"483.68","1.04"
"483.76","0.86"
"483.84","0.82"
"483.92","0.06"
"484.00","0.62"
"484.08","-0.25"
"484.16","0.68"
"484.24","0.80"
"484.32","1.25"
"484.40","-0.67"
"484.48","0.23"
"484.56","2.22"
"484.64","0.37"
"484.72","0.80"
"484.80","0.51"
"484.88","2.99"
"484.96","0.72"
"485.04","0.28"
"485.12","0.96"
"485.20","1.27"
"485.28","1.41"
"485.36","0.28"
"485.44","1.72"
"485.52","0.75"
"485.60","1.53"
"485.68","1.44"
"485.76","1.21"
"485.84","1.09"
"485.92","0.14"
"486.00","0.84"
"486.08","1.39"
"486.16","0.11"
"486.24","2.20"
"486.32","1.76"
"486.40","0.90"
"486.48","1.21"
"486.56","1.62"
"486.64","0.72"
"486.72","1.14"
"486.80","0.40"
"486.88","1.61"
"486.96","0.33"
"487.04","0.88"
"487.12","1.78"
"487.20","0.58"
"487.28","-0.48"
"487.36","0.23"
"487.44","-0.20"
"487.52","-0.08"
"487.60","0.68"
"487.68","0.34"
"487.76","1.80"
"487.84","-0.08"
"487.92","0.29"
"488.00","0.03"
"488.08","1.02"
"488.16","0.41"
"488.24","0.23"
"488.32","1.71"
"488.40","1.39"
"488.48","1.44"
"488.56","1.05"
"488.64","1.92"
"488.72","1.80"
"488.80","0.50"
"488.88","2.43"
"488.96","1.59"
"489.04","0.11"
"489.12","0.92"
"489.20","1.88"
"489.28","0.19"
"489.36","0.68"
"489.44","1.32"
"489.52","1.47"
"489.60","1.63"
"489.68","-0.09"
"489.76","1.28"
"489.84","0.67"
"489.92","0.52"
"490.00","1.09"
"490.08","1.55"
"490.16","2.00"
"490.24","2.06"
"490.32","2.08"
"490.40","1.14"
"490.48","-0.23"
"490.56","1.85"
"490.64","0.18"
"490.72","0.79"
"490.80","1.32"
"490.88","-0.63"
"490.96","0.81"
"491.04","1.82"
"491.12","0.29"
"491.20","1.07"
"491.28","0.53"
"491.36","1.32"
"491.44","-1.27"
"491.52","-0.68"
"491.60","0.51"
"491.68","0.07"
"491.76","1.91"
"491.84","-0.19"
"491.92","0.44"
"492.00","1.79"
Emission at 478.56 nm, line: [O II] 3727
